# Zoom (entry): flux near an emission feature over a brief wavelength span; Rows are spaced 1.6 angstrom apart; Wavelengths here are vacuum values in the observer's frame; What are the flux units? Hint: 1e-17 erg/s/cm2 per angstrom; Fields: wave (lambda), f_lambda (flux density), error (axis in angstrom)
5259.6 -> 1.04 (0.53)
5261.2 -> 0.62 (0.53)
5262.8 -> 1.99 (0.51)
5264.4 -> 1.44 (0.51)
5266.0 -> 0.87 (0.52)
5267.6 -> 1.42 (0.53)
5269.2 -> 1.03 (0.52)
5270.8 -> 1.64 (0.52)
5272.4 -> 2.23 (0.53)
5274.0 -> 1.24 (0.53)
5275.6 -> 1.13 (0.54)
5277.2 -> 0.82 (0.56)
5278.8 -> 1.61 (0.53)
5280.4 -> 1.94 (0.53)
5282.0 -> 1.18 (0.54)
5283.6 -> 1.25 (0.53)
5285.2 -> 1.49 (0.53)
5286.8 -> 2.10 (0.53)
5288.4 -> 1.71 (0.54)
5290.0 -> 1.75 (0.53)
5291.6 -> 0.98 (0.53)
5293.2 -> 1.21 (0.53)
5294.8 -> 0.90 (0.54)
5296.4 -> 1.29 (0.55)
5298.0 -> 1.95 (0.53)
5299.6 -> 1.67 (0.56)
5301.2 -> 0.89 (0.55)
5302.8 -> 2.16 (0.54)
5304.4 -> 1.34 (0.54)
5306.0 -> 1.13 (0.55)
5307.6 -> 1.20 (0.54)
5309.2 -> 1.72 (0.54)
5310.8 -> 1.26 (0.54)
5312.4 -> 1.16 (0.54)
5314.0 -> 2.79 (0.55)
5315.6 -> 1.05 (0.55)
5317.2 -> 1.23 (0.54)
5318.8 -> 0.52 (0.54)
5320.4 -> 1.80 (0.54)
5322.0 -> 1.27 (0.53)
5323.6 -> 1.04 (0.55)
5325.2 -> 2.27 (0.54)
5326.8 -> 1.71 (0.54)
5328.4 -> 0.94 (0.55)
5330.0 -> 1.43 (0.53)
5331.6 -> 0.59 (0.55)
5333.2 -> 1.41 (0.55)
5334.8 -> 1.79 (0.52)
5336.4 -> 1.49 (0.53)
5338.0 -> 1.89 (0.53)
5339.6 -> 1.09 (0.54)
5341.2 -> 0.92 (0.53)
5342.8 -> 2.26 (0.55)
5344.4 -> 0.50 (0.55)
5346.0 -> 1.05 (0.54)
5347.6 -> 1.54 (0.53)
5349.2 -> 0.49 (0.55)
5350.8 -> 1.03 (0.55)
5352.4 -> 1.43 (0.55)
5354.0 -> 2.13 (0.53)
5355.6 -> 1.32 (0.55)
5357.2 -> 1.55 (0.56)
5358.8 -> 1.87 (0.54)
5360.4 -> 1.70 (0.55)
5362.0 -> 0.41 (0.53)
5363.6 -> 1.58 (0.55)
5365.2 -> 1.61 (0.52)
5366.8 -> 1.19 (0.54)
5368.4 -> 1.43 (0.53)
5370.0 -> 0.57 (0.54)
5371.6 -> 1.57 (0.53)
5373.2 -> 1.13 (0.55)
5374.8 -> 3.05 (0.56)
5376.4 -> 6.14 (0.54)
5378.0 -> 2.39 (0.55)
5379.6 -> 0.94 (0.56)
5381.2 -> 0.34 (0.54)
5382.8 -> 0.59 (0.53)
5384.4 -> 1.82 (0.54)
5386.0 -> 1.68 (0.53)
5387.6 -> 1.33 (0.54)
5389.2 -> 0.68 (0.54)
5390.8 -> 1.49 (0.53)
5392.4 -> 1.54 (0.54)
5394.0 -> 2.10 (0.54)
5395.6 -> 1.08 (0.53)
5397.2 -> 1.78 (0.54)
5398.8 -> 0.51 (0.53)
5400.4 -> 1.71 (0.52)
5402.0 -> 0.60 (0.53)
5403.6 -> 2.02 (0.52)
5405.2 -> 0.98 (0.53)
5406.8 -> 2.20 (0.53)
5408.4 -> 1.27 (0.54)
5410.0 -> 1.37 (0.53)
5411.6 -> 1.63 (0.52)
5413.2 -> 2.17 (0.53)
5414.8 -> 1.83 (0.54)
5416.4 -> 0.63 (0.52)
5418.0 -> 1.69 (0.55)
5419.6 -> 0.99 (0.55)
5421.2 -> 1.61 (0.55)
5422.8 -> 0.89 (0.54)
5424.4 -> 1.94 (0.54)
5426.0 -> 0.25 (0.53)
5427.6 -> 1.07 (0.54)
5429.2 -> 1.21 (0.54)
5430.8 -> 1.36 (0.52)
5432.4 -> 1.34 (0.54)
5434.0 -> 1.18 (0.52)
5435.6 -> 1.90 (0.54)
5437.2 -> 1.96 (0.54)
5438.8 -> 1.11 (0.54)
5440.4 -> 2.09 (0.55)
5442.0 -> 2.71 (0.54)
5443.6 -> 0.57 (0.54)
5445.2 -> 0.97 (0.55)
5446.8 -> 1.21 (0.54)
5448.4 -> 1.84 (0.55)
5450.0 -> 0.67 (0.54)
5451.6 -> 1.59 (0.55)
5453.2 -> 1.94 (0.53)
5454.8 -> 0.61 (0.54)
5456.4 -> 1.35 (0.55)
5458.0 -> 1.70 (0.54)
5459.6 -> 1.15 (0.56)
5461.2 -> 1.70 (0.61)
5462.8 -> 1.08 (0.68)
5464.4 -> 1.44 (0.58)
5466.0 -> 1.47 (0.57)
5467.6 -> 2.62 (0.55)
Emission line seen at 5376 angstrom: H-beta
